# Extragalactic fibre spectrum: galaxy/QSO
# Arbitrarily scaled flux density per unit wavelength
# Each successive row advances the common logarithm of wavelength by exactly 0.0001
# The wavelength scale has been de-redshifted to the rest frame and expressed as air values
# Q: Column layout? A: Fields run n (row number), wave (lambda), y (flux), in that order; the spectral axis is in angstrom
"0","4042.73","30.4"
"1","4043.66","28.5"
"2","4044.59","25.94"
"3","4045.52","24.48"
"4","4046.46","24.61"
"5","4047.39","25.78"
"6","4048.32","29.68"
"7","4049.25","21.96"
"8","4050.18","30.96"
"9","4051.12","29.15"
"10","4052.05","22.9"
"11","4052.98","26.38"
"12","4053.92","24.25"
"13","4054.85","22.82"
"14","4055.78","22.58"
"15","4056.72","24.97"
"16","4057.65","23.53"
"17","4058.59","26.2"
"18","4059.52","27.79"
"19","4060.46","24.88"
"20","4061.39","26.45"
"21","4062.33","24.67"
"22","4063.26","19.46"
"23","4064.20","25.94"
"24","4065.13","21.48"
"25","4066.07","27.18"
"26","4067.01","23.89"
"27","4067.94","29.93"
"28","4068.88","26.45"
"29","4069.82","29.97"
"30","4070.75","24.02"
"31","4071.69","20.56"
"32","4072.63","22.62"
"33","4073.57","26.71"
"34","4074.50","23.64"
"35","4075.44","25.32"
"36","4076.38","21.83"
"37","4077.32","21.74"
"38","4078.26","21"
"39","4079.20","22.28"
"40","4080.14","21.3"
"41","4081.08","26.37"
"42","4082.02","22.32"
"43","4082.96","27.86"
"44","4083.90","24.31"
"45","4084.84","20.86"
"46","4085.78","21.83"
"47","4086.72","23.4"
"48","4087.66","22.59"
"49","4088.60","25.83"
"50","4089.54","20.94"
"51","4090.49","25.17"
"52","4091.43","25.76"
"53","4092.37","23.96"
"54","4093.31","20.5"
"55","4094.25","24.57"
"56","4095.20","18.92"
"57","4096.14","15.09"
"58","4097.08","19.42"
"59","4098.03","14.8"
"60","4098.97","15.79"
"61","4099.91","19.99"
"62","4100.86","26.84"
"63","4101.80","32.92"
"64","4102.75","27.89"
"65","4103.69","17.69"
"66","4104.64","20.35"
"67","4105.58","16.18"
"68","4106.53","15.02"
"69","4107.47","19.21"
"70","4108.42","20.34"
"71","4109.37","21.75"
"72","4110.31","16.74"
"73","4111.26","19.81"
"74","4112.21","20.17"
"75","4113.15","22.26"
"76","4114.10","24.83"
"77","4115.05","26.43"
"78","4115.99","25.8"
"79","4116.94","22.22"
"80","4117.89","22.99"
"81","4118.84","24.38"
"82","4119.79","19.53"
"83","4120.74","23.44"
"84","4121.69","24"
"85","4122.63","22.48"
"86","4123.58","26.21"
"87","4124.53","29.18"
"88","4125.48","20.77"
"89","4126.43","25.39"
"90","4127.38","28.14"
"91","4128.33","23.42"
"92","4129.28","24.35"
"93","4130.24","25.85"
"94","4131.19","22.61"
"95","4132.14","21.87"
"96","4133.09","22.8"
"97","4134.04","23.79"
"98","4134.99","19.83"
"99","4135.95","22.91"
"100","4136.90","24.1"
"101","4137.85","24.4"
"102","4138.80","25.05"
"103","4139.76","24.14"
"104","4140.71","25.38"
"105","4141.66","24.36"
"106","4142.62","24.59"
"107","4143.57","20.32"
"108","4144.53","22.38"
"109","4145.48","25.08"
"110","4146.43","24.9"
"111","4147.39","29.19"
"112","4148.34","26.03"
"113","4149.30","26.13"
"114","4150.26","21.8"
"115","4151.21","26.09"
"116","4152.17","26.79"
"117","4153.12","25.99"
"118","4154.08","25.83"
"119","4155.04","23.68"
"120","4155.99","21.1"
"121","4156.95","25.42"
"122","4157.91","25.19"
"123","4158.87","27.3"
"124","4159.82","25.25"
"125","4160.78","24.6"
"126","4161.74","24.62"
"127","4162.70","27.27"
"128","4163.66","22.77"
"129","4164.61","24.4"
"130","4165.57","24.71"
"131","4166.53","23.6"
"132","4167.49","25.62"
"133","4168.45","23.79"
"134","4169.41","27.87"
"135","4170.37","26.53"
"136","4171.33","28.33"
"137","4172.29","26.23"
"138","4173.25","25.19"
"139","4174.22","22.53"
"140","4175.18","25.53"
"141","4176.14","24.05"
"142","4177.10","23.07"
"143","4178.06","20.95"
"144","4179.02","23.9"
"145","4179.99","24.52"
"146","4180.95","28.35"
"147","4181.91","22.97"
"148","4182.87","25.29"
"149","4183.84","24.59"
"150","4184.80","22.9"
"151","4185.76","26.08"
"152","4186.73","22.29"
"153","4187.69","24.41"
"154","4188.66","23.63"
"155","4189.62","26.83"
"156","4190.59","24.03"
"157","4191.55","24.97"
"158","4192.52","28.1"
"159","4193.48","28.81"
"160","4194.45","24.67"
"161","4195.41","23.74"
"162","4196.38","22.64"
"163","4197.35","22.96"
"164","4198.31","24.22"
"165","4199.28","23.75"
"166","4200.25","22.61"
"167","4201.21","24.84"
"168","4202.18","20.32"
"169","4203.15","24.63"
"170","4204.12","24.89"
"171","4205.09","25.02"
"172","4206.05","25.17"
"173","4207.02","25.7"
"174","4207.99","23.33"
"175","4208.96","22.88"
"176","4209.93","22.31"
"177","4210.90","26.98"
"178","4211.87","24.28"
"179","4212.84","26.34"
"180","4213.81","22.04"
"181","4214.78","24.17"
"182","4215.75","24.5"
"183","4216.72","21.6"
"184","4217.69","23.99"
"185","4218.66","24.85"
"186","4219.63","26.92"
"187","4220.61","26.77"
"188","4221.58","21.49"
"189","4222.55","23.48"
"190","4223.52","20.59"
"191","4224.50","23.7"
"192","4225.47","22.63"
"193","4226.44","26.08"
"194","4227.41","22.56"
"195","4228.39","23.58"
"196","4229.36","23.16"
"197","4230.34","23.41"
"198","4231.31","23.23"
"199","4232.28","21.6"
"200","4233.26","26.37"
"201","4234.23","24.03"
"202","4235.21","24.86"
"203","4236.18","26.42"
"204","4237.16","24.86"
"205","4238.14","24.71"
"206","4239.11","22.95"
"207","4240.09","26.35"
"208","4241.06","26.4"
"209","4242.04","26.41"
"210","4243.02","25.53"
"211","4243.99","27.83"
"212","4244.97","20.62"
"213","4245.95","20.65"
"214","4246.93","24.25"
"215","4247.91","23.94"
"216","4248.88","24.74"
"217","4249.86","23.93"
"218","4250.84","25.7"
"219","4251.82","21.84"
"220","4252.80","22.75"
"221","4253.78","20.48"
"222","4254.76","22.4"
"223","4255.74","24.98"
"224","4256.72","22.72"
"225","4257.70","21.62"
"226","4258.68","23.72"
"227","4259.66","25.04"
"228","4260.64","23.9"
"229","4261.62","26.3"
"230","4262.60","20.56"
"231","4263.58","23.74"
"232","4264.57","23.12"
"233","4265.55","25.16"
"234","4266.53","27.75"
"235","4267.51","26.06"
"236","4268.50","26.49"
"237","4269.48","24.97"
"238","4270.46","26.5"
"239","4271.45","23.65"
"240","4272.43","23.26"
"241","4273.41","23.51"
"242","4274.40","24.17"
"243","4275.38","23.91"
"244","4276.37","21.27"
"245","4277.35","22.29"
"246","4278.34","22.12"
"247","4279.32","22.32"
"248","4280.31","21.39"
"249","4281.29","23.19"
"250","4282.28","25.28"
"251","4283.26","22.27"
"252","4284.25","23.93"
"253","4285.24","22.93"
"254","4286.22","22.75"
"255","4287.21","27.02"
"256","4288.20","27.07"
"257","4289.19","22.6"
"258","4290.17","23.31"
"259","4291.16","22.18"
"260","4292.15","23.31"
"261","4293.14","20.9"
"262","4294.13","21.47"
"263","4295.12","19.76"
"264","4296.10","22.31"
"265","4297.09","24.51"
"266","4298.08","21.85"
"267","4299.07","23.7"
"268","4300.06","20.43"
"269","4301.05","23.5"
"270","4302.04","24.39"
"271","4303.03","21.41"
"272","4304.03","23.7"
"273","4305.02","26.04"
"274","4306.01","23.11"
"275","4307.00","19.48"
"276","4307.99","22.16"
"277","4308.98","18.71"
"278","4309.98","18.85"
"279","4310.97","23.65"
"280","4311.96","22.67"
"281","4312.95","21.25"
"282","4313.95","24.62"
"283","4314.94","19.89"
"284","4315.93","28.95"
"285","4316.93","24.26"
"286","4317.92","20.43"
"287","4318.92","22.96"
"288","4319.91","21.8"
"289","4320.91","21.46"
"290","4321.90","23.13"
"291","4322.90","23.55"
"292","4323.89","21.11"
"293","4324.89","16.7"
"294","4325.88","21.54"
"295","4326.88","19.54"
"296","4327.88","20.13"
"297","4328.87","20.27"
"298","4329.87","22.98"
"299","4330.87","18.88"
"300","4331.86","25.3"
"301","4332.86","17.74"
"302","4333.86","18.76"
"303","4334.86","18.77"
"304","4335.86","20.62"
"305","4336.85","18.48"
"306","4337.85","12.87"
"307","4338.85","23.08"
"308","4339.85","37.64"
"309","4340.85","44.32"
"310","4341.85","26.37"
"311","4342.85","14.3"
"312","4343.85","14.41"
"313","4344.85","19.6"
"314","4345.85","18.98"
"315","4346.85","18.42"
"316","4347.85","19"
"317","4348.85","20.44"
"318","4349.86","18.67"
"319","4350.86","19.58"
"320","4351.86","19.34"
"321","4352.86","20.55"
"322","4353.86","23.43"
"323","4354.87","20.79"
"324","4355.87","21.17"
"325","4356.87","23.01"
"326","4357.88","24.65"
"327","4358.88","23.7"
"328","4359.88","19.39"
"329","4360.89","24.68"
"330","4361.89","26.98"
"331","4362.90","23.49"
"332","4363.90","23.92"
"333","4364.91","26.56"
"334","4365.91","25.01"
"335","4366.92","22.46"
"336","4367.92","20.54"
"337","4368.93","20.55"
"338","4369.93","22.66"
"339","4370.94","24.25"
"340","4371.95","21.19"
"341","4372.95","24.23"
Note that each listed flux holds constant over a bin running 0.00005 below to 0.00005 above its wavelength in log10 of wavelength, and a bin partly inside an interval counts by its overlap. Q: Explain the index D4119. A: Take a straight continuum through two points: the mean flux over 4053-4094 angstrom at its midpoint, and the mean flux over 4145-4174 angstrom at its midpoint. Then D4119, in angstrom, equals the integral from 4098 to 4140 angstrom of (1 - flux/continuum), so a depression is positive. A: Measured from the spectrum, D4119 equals 3.48 angstrom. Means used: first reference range 24.1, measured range 22.7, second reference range 25.4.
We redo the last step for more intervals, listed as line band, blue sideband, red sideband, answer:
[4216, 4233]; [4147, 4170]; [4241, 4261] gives 0.41 angstrom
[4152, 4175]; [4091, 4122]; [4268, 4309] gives -3.32 angstrom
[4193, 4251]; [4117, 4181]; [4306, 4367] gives -1.74 angstrom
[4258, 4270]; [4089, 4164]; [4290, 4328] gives -1.23 angstrom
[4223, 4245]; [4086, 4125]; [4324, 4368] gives -2.43 angstrom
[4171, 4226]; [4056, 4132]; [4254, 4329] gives -3.01 angstrom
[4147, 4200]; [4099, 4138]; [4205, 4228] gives -3.19 angstrom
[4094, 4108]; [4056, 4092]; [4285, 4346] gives 2.19 angstrom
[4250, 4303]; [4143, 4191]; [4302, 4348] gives -1.59 angstrom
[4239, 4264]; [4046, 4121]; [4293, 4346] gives -1.63 angstrom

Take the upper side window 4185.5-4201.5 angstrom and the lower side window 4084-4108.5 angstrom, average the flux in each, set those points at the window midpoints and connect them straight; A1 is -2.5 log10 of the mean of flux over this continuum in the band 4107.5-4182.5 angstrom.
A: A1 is -0.052 mag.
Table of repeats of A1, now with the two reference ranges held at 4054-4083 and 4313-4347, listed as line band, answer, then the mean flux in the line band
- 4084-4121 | 0.11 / 21.7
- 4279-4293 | -0.06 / 23.5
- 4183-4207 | -0.06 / 24.5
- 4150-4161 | -0.07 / 25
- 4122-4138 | -0.01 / 24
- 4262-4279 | -0.08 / 24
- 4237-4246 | -0.10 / 24.8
